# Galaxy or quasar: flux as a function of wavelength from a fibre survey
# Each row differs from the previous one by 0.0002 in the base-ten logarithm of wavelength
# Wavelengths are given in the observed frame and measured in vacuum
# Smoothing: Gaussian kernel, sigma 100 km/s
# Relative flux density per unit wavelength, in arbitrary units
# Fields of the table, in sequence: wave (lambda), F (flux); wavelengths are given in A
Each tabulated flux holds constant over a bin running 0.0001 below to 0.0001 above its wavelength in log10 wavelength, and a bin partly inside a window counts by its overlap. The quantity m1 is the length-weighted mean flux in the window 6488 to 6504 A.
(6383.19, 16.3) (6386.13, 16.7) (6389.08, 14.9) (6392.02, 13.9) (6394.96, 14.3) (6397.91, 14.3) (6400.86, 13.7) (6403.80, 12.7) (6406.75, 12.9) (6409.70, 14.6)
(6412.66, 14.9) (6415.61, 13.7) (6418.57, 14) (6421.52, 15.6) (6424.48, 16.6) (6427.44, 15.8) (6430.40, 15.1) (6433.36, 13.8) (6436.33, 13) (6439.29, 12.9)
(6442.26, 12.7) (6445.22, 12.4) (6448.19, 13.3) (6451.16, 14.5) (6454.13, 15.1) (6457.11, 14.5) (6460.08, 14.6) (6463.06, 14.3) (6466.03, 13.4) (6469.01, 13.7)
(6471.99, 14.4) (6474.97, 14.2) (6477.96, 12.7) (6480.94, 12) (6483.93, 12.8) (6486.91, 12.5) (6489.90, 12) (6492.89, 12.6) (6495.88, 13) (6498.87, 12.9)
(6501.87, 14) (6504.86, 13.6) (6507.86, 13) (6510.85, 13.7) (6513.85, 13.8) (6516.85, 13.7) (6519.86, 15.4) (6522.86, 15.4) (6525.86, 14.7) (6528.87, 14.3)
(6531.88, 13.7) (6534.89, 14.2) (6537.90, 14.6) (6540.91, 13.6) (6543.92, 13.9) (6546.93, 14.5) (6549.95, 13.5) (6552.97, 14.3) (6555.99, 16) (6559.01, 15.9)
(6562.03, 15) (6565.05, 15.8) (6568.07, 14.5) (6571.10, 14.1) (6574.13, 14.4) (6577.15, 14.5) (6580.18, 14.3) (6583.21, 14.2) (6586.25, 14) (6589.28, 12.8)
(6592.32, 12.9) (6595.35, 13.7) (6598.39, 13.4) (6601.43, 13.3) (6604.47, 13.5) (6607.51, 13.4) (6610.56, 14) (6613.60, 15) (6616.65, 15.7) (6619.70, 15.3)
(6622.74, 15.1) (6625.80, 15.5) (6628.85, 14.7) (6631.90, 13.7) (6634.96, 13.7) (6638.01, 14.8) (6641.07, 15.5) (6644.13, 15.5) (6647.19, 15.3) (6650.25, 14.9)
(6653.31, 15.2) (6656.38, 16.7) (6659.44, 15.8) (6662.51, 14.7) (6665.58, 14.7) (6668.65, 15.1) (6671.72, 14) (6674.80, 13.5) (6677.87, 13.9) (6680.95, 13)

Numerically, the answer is 12.9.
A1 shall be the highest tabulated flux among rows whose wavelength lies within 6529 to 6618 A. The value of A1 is 16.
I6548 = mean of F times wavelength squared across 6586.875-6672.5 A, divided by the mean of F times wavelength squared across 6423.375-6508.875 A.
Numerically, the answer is 1.1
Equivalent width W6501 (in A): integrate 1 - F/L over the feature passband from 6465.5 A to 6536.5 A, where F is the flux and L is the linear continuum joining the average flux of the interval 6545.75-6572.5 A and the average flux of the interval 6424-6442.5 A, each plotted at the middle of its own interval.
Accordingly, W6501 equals 4.9 A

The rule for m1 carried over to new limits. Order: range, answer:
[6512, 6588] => 14.5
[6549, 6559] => 14.8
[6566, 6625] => 14.1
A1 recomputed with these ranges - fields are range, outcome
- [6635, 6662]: 16.7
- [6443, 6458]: 15.1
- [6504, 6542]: 15.4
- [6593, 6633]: 15.7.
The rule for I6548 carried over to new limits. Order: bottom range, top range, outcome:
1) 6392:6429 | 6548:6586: 1.07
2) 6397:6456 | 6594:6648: 1.09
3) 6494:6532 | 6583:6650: 1.06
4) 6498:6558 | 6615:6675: 1.10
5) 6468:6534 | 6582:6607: 1.02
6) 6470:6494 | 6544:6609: 1.13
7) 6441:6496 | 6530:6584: 1.11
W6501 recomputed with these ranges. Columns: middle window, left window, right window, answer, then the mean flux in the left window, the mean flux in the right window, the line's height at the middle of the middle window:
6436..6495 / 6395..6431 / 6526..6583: 4.5 A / 14.5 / 14.5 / 14.5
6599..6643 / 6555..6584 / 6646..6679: 1.1 A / 14.9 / 14.9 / 14.9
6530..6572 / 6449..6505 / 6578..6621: -2.3 A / 13.5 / 14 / 13.8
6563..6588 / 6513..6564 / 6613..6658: 0.5 A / 14.5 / 15.1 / 14.7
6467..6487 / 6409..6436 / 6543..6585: 2.1 A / 14.8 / 14.6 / 14.8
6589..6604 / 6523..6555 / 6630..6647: 1.3 A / 14.2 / 14.7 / 14.5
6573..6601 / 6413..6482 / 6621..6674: 1.8 A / 14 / 15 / 14.7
